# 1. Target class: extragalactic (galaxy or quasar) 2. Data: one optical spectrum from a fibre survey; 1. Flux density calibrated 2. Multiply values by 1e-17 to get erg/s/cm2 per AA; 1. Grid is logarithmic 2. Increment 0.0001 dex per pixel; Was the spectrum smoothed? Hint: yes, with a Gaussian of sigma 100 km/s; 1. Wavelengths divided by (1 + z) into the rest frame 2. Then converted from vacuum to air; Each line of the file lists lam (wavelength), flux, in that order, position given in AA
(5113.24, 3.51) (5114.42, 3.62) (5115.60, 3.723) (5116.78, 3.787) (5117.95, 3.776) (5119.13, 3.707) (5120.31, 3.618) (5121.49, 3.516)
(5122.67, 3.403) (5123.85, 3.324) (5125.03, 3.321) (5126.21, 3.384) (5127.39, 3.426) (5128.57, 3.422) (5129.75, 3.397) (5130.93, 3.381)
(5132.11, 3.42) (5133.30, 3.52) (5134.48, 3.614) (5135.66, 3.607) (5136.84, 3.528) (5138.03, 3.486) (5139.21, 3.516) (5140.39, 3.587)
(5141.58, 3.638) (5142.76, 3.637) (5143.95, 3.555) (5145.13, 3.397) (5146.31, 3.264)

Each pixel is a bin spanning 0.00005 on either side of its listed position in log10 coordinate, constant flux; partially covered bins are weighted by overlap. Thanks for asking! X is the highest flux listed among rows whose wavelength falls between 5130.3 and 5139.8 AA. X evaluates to 3.614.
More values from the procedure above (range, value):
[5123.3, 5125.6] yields 3.324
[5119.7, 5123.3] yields 3.618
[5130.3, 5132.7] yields 3.42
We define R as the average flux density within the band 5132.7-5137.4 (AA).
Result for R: 3.57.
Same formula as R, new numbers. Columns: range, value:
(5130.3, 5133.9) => 3.44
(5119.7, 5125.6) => 3.44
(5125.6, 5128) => 3.41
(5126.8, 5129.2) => 3.43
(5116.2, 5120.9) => 3.73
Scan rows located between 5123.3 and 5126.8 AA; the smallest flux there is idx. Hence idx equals 3.321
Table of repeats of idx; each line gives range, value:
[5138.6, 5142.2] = 3.516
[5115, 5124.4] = 3.324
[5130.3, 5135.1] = 3.381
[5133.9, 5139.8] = 3.486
